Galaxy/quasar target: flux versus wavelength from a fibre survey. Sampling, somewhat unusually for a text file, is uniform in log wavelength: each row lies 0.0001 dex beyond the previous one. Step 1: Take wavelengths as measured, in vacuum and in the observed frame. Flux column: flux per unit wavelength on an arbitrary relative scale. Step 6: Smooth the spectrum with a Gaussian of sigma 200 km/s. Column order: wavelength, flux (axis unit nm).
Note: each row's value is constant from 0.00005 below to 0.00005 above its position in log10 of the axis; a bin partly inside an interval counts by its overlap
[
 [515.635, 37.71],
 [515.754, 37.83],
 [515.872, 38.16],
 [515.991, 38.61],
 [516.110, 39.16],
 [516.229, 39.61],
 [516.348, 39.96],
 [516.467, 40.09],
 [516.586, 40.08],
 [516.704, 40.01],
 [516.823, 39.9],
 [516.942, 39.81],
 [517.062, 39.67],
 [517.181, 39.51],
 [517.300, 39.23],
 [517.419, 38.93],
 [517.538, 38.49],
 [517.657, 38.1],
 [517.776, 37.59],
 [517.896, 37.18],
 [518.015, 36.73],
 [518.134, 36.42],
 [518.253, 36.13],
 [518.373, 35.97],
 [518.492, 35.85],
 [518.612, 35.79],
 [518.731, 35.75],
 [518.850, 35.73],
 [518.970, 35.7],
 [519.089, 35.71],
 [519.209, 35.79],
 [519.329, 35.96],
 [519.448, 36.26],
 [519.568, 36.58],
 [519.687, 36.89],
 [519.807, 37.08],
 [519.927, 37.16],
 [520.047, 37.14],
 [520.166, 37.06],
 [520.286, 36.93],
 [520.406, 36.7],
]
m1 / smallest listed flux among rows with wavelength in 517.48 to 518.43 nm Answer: 35.97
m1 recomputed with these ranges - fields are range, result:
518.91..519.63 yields 35.7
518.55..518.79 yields 35.75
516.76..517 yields 39.81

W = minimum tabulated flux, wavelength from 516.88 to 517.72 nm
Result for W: 38.1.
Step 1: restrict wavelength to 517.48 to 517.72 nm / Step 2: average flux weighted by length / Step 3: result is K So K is 38.3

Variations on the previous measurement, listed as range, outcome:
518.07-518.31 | 36.4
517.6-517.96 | 37.6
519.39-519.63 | 36.5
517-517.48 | 39.3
